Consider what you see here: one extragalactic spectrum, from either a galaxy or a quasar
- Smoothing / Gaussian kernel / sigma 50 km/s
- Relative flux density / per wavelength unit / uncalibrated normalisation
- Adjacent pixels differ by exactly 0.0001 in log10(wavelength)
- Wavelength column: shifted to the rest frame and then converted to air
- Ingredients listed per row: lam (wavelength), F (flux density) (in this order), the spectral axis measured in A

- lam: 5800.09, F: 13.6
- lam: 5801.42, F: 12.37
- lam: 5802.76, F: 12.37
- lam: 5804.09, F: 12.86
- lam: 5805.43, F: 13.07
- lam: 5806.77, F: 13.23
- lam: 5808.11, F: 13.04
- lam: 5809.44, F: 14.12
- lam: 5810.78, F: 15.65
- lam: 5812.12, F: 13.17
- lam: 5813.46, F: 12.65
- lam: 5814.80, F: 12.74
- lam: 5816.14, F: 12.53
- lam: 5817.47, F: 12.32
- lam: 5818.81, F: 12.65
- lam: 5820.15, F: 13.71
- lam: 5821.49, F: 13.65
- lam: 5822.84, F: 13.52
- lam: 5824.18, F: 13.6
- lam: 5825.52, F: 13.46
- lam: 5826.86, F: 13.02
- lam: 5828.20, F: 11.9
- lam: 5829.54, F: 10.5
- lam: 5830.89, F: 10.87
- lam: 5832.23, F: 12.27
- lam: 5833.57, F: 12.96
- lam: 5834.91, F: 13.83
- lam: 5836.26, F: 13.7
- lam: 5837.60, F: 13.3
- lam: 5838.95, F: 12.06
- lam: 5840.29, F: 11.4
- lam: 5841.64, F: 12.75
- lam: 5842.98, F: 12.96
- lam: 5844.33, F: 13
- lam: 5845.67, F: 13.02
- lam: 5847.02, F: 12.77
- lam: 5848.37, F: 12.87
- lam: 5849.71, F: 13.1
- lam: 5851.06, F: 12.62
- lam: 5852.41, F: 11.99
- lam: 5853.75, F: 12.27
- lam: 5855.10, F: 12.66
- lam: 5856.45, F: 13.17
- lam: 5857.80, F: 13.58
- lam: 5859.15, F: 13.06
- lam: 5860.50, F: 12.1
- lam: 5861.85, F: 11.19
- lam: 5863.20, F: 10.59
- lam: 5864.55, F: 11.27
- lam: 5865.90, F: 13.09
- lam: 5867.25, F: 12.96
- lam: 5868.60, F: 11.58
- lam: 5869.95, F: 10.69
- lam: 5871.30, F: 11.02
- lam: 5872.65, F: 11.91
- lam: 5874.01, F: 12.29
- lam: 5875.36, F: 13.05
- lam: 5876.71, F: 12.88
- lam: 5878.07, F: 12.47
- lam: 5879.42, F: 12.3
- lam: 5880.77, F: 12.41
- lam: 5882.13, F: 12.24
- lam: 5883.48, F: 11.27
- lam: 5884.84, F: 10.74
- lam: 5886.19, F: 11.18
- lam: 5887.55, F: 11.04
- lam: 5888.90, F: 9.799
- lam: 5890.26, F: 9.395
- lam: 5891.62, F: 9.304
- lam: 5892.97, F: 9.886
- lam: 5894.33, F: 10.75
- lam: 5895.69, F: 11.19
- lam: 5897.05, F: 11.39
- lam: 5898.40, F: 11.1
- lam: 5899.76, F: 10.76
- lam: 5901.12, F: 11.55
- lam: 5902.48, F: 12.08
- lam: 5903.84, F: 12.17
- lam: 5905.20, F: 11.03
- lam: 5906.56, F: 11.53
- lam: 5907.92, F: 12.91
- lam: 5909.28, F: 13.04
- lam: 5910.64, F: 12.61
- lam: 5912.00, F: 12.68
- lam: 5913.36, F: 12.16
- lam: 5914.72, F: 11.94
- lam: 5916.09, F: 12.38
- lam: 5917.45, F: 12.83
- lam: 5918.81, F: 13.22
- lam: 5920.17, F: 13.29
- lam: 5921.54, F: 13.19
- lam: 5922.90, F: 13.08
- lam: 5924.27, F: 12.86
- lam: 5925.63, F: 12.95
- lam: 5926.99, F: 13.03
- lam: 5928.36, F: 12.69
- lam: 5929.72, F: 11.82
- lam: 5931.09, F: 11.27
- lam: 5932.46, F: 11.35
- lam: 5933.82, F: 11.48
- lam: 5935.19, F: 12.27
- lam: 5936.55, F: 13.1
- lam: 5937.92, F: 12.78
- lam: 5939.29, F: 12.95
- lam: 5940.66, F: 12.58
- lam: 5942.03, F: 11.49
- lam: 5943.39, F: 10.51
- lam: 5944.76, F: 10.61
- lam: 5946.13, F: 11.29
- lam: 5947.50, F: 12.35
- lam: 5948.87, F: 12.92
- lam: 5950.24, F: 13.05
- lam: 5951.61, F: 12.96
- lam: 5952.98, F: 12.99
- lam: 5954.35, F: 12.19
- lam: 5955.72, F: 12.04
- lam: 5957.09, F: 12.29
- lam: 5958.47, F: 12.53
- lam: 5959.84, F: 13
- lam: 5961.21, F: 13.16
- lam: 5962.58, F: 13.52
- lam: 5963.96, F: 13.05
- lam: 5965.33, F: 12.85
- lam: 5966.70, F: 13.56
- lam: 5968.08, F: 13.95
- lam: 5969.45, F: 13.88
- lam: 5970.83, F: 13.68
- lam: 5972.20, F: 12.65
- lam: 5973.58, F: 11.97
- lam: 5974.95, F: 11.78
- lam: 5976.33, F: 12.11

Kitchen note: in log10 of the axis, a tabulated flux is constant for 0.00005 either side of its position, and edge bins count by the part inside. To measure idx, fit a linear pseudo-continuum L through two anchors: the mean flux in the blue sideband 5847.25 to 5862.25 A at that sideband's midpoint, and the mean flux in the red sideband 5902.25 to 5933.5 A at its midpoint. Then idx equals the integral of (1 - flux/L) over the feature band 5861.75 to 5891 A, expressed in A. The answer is 2.2 A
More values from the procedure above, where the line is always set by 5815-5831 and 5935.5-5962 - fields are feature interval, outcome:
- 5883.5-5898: 2.3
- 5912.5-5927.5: -0.4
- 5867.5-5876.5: 0.5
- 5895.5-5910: 0.9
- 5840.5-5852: -0.1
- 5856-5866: 0.3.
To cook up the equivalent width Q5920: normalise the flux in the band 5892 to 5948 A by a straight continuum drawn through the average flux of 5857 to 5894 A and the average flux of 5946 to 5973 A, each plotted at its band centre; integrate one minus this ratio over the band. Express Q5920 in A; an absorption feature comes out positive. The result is 1.2 A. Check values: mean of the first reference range 11.6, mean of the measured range 12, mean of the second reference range 12.9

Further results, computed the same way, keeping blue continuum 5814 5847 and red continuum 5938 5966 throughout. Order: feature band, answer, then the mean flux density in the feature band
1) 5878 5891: 1.4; 11.2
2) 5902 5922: 0.1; 12.5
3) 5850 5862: 0.1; 12.6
